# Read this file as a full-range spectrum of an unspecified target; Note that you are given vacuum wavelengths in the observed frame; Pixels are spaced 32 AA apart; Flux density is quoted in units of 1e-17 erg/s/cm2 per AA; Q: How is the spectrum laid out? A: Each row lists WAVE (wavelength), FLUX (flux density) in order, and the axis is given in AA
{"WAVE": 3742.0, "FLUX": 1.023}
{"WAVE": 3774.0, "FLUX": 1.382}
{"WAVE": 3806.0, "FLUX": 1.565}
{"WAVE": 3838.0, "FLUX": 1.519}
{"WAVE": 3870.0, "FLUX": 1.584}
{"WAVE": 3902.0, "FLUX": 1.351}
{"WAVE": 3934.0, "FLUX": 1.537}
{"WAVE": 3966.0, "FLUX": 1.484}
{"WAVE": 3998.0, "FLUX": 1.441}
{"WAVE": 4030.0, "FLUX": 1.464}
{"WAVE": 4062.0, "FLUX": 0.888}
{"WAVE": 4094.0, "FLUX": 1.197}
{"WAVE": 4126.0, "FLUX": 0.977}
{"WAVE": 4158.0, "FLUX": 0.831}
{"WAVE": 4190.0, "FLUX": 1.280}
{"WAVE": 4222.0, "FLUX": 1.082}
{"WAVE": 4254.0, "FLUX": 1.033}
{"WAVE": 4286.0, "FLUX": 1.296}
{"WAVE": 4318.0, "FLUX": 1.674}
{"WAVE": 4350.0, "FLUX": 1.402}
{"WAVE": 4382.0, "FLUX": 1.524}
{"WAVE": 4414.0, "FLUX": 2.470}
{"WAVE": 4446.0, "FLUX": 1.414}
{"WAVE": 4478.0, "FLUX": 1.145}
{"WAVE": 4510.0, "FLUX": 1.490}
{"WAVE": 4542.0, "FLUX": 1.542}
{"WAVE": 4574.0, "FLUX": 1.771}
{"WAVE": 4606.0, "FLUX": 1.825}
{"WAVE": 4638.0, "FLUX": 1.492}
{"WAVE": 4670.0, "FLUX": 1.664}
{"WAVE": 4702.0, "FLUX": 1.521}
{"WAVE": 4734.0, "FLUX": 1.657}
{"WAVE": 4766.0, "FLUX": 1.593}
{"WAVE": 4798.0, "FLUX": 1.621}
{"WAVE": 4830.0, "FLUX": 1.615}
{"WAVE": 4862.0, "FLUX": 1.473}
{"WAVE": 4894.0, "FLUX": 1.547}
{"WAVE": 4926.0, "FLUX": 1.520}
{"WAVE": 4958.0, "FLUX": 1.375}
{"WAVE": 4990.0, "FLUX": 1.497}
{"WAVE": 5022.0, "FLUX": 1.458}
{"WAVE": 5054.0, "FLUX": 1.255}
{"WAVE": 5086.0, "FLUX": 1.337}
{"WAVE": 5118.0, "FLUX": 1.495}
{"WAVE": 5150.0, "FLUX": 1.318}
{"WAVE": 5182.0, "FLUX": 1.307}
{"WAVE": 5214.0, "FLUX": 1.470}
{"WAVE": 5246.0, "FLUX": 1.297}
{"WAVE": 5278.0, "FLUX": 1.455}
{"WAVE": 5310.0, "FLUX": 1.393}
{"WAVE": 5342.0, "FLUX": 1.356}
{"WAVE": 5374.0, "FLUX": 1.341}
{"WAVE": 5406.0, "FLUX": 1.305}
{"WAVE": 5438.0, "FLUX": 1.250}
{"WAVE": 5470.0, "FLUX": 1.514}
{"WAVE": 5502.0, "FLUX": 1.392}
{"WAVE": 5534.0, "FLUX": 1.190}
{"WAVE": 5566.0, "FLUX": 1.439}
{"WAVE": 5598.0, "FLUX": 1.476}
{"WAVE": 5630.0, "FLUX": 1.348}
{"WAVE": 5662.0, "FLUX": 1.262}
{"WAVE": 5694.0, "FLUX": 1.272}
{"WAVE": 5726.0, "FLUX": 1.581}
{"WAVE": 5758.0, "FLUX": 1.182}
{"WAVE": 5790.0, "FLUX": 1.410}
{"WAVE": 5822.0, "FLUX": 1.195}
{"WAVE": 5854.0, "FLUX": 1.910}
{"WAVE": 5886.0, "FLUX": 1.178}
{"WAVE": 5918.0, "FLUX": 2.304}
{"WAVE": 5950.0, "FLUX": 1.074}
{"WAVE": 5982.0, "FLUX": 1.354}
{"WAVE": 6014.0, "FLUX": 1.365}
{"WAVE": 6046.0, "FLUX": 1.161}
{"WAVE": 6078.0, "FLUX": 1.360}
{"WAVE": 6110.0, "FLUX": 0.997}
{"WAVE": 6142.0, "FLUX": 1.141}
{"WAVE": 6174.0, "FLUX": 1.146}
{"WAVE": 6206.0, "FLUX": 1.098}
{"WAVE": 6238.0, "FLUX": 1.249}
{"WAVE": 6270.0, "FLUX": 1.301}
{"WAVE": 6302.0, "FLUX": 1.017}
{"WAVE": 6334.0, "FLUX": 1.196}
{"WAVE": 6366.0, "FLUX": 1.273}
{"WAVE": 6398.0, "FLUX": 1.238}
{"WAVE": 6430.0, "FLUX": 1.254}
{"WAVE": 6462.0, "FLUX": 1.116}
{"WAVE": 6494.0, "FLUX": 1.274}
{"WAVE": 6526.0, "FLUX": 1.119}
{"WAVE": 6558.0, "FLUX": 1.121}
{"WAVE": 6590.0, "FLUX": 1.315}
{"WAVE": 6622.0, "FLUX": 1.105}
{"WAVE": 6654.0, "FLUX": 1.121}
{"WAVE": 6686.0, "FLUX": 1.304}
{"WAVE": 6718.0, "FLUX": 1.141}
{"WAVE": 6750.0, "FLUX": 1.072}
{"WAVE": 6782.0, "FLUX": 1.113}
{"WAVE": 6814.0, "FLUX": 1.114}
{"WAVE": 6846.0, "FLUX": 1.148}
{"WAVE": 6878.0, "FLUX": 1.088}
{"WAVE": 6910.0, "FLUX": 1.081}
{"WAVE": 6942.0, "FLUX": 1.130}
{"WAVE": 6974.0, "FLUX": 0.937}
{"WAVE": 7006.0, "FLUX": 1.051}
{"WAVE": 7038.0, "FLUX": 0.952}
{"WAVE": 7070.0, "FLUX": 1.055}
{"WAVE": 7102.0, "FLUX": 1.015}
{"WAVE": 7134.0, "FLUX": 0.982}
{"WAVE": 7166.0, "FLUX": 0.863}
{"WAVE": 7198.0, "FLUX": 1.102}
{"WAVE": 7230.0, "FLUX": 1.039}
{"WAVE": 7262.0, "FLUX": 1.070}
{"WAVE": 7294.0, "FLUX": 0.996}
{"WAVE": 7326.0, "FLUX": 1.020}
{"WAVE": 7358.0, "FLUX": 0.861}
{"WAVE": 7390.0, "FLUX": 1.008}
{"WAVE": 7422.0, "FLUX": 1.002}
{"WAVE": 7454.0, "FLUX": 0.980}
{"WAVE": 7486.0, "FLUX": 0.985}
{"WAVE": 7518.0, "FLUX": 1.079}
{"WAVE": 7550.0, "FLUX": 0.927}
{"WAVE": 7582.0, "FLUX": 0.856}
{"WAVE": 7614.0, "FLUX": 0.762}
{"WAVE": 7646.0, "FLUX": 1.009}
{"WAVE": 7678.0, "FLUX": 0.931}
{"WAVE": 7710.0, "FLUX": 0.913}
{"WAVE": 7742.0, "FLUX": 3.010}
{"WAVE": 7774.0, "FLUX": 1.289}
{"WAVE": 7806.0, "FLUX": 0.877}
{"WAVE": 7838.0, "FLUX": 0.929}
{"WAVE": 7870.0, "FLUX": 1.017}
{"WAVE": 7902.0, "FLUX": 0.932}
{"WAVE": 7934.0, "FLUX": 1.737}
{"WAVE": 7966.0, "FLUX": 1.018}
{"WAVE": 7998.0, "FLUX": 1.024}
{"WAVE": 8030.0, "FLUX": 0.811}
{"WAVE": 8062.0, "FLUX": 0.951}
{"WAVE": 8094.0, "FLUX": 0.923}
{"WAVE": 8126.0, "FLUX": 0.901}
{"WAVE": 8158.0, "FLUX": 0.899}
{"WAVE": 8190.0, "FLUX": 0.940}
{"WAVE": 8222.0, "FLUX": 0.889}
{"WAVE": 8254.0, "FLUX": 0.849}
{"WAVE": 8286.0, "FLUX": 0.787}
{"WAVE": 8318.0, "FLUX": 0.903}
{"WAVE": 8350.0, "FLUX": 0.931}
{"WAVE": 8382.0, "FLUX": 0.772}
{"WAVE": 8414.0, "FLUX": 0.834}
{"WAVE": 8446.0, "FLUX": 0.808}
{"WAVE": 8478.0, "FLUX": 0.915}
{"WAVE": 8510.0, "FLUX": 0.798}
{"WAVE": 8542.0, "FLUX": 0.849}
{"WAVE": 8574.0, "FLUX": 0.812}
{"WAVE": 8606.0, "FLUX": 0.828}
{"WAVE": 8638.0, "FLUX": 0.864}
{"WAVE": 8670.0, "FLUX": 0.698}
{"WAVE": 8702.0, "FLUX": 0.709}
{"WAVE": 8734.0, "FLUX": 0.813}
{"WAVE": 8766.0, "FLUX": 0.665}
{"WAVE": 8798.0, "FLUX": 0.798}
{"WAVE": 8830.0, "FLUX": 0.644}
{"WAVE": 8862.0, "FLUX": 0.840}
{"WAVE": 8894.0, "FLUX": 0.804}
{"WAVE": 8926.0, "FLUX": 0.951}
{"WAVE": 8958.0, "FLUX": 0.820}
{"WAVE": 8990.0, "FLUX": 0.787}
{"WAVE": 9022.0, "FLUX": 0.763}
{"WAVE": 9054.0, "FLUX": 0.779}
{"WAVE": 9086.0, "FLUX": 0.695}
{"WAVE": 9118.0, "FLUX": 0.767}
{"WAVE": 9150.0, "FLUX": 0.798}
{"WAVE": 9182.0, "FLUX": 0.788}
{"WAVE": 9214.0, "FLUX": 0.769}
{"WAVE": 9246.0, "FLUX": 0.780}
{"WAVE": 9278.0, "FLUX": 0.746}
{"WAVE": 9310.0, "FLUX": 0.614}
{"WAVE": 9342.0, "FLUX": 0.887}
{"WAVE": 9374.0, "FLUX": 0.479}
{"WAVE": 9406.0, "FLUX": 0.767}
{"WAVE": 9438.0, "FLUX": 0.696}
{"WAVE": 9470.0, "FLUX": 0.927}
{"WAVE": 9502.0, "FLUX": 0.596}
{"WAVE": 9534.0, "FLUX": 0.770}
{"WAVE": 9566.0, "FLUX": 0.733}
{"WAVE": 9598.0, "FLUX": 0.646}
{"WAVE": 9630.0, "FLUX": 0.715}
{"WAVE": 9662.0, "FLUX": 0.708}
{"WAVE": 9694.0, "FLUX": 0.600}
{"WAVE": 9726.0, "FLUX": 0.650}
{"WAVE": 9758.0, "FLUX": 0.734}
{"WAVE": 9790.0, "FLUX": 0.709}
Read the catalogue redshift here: 0.18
